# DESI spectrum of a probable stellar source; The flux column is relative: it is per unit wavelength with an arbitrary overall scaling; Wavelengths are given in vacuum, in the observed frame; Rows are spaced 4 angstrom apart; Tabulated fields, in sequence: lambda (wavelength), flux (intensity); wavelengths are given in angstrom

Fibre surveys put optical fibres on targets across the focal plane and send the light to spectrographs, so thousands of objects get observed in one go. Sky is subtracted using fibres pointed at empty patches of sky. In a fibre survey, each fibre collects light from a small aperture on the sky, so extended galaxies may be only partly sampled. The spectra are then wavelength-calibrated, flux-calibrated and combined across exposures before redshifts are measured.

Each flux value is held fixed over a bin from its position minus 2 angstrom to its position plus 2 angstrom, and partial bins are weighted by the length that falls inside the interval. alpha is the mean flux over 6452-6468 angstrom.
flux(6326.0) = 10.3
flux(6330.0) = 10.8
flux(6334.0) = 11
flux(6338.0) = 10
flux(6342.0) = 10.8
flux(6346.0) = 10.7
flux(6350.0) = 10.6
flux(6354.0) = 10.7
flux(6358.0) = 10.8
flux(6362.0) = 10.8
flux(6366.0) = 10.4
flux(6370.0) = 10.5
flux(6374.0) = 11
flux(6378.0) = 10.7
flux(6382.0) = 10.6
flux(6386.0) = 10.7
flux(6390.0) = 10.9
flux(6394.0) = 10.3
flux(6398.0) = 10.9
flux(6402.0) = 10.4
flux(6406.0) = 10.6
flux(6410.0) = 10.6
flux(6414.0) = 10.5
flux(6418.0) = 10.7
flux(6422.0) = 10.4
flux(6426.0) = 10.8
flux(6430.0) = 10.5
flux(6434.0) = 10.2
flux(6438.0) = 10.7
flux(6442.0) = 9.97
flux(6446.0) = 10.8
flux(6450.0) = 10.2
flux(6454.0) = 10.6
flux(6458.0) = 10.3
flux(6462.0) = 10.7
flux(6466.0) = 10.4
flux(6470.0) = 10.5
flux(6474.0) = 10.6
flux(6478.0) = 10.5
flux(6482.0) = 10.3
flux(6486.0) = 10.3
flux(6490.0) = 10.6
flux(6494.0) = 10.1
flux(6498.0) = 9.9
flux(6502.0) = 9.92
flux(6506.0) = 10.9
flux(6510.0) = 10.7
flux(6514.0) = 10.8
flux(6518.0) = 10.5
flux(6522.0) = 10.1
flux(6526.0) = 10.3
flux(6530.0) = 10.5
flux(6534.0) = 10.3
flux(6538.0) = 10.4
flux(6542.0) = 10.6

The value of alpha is 10.5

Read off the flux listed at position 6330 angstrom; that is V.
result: 10.8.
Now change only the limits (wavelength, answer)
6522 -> 10.1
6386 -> 10.7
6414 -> 10.5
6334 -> 11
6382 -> 10.6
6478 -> 10.5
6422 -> 10.4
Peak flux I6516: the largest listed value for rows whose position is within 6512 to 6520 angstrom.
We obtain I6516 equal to 10.8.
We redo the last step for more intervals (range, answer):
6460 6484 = 10.7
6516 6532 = 10.5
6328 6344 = 11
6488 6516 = 10.9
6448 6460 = 10.6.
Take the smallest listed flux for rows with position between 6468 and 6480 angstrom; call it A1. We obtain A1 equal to 10.5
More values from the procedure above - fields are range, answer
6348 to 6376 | 10.4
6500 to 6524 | 9.92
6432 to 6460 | 9.97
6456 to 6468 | 10.3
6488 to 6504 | 9.9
